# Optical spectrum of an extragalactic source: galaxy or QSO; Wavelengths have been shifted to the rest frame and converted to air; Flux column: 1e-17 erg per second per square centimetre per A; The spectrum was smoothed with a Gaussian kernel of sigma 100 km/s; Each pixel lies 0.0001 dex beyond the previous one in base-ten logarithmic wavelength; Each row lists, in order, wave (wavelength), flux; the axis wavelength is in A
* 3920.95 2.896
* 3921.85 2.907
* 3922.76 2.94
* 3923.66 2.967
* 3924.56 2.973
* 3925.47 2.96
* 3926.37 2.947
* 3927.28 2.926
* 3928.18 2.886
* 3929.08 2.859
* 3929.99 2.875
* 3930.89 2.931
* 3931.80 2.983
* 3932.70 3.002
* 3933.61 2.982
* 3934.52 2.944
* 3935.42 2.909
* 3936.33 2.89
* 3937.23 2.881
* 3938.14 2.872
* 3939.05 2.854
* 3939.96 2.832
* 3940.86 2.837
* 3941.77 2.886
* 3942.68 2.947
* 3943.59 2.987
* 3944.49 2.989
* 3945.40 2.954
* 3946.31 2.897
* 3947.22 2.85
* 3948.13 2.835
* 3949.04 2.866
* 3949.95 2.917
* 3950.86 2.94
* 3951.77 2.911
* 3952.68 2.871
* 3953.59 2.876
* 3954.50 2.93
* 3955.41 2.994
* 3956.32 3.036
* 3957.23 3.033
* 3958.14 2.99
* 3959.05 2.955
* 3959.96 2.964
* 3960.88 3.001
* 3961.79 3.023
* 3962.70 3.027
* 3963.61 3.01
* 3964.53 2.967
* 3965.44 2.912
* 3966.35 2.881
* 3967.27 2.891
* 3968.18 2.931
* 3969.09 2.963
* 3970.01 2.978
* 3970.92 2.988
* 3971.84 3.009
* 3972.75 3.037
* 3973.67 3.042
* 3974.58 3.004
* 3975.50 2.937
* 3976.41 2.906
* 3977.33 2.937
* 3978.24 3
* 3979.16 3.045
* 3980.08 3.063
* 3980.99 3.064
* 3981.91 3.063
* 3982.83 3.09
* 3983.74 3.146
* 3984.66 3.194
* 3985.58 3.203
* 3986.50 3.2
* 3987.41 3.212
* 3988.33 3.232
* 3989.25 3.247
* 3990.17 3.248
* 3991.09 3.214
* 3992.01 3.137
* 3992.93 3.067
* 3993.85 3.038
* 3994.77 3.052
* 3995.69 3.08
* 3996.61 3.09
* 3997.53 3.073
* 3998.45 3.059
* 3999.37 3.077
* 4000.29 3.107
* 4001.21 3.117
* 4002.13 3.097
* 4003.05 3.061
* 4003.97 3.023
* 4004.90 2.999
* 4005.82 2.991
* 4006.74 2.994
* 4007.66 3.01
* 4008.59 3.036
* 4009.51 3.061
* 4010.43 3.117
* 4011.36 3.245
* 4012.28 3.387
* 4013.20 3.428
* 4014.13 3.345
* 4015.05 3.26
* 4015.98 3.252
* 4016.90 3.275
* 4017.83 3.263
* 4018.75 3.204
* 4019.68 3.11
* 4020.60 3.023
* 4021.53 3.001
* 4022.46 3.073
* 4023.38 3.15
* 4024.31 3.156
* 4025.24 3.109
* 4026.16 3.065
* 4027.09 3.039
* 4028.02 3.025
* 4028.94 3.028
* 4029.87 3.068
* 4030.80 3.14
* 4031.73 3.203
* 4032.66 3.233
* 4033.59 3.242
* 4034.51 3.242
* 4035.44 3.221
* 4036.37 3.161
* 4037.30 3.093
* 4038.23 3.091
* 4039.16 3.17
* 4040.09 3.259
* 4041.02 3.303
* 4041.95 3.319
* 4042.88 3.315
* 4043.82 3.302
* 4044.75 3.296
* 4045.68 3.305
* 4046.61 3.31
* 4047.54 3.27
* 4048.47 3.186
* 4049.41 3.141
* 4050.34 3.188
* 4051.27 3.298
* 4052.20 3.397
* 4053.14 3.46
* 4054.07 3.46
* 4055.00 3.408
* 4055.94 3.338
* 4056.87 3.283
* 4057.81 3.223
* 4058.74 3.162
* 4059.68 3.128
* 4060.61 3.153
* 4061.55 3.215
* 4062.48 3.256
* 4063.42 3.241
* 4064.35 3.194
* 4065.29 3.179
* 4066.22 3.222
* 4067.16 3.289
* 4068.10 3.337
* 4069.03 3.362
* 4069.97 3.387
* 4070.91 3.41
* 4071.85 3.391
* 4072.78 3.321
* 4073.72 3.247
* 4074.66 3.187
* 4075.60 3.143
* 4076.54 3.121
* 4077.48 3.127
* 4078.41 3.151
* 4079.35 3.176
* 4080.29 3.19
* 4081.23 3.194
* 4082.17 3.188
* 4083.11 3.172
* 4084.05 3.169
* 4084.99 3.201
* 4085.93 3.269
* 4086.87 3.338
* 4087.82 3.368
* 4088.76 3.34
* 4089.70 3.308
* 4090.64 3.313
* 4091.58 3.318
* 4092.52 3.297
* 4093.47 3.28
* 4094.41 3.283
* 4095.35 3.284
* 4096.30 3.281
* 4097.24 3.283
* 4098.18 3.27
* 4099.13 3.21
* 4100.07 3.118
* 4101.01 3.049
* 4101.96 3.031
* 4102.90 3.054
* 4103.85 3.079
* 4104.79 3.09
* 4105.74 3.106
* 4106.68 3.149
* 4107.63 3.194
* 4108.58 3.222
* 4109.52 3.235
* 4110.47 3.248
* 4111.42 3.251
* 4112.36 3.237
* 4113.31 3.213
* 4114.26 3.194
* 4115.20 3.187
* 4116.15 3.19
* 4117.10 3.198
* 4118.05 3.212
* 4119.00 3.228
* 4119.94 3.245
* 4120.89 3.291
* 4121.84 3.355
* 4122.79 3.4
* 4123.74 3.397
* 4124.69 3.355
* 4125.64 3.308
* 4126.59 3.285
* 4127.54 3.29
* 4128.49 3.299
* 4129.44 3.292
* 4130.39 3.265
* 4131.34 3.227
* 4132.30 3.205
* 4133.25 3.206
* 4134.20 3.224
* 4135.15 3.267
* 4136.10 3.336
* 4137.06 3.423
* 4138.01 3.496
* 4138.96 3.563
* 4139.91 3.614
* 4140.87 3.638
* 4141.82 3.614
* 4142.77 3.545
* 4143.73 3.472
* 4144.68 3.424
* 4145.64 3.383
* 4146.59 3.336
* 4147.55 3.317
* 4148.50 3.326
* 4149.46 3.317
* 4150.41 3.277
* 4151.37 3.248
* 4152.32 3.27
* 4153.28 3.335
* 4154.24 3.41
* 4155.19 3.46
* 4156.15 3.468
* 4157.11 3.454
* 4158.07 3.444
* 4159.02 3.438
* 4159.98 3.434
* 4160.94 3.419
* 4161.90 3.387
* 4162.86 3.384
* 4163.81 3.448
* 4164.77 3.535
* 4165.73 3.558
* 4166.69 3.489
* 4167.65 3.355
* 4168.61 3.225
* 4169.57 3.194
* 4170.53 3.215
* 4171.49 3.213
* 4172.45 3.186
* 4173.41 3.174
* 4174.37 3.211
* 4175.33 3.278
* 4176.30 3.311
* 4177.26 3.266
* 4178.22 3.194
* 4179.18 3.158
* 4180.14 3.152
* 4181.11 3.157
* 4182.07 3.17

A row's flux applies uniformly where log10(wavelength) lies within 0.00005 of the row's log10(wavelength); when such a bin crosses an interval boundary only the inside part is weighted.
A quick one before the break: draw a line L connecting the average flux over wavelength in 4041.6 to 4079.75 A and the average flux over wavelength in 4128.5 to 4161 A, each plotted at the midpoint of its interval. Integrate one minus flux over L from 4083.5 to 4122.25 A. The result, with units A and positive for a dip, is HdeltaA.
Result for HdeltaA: 1.2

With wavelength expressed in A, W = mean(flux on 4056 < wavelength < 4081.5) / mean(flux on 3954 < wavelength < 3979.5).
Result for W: 1.1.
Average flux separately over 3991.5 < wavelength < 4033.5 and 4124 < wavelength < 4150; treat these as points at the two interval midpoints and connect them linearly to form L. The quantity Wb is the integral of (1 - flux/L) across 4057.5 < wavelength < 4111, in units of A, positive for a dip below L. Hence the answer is 0.7 A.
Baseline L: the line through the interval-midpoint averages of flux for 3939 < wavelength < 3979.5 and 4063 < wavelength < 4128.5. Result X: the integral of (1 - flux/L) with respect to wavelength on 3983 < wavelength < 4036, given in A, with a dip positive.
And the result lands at -1.47 A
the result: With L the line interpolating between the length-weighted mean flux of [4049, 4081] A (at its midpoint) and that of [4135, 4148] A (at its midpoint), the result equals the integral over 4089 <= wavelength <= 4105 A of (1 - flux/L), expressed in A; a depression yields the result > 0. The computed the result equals 0.6 A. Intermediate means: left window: 3.26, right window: 3.46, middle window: 3.21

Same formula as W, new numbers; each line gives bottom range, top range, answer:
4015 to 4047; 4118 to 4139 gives 1.04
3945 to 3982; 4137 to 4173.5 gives 1.15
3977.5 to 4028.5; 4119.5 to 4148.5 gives 1.08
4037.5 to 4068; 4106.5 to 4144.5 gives 1.02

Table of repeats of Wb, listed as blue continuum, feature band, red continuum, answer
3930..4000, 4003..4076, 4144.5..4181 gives -2.01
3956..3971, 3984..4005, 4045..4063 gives -0.34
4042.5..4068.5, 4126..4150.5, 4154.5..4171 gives 0.03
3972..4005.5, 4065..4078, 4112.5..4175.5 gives -0.17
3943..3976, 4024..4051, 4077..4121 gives -0.79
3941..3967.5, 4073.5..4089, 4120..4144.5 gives 0.20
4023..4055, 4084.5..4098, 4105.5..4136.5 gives -0.24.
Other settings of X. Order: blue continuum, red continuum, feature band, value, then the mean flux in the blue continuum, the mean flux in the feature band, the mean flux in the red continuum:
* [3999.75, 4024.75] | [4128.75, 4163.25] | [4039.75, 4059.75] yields -0.5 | 3.14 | 3.29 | 3.39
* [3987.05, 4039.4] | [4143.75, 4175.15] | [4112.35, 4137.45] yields 0.2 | 3.14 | 3.27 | 3.36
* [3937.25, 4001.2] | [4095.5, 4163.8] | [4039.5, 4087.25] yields -1.1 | 3.01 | 3.26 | 3.31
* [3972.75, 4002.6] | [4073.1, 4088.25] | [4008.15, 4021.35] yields -0.4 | 3.09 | 3.21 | 3.2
